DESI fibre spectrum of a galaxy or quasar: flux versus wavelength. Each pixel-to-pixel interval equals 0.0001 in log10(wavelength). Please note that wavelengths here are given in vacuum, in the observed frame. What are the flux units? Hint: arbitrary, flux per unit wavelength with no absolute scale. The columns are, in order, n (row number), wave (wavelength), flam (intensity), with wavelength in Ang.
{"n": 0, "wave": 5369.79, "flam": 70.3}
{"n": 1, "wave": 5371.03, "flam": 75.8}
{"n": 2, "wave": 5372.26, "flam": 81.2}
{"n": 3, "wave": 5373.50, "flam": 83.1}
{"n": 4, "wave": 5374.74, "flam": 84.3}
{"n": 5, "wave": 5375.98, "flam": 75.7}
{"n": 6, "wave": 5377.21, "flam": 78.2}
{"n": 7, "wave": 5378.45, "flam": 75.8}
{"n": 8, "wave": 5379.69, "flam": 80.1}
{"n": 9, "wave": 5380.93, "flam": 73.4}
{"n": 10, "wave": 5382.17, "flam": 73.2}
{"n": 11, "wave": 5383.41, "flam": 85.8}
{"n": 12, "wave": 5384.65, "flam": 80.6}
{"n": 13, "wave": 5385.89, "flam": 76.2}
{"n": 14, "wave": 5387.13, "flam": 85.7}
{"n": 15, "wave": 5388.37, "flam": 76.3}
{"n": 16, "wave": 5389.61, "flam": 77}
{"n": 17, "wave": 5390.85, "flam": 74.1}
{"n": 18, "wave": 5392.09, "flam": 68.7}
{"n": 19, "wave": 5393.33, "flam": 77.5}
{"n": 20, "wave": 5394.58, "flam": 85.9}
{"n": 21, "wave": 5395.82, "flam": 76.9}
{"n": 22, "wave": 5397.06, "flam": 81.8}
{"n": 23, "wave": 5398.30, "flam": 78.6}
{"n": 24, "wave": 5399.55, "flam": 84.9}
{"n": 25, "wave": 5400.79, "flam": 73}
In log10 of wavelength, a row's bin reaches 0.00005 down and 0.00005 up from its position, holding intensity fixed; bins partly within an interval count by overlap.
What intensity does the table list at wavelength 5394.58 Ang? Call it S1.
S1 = 85.9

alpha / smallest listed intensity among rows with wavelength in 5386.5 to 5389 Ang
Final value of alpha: 76.3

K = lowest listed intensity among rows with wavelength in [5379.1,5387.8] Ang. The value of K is 73.2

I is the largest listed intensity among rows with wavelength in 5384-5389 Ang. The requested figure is 85.7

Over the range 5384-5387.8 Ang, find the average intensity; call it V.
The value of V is 80.8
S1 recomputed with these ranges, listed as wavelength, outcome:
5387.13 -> 85.7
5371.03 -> 75.8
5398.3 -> 78.6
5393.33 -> 77.5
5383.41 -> 85.8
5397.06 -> 81.8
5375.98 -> 75.7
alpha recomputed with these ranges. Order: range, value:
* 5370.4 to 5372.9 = 75.8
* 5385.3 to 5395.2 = 68.7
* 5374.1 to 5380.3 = 75.7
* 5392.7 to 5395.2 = 77.5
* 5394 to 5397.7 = 76.9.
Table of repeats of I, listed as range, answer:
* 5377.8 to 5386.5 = 85.8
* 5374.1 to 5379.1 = 84.3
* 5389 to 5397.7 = 85.9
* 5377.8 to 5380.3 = 80.1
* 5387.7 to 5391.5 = 77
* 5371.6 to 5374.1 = 83.1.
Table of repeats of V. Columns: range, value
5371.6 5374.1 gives 82.2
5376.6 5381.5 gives 76.8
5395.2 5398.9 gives 79.2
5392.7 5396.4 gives 80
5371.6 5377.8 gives 80.6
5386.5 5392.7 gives 76.4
